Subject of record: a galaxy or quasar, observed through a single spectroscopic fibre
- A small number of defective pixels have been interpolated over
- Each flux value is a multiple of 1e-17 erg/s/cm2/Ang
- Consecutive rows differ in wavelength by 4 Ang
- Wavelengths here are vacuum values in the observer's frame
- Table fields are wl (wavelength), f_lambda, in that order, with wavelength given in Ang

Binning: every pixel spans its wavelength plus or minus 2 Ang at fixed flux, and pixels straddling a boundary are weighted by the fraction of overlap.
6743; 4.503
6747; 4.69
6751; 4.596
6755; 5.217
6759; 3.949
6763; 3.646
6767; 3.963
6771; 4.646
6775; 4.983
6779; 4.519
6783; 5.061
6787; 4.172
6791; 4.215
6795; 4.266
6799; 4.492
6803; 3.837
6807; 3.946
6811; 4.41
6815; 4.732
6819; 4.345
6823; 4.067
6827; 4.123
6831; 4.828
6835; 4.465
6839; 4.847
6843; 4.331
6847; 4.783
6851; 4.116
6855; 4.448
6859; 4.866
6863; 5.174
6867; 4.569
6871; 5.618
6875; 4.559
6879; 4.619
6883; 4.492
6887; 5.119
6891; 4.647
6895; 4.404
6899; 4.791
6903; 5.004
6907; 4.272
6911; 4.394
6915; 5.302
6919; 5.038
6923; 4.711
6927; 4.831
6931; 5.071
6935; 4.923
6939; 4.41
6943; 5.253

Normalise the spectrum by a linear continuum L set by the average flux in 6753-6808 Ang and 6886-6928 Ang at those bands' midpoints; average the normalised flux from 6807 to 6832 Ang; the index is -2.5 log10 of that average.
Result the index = 0.029 mag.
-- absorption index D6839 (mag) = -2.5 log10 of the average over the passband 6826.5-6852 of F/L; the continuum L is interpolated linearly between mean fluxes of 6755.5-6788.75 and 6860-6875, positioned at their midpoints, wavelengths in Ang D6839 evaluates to 0.07 mag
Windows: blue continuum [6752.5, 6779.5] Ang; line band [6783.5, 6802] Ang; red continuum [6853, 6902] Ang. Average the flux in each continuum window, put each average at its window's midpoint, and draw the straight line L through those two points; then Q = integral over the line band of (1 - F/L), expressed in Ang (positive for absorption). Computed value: 0.73 Ang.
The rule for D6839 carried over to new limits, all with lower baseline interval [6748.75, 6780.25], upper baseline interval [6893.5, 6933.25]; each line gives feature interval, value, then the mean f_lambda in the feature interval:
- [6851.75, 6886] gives -0.022 mag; 4.78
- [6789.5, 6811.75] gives 0.085 mag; 4.18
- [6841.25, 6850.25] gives 0.030 mag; 4.5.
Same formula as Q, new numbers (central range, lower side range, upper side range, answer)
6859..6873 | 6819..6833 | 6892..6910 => -1.9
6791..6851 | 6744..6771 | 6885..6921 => 2.3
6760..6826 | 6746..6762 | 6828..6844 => 3.6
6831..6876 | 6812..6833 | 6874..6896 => -1.8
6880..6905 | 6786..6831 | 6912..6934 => 0.2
